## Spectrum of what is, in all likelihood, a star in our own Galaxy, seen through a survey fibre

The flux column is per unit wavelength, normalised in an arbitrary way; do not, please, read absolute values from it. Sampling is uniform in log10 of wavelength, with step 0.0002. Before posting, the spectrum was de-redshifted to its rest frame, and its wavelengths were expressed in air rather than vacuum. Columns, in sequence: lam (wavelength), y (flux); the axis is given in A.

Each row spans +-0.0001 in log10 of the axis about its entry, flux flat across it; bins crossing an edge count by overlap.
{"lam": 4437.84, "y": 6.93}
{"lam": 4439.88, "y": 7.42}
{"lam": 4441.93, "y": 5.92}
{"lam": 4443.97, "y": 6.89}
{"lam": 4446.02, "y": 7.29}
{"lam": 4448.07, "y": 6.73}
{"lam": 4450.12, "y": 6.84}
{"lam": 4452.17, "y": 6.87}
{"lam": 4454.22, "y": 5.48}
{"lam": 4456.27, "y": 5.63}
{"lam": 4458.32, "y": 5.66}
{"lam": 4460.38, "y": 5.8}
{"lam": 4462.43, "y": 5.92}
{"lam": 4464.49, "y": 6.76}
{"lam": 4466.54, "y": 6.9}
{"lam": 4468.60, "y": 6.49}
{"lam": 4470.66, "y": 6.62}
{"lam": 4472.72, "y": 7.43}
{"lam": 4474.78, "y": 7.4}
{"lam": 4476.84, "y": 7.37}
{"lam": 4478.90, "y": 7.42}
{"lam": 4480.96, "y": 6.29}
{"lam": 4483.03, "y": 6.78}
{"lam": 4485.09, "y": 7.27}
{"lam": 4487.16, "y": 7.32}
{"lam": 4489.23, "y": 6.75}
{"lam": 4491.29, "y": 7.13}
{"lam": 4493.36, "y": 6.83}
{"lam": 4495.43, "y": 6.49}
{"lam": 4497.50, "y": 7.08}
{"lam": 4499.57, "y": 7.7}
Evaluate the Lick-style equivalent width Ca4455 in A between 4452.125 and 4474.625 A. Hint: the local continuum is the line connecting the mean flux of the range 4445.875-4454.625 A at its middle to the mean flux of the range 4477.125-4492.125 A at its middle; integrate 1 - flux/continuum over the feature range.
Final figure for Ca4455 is 1.51 A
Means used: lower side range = 6.66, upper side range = 7.01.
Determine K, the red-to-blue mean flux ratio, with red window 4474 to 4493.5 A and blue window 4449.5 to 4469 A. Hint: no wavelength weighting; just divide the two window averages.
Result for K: 1.14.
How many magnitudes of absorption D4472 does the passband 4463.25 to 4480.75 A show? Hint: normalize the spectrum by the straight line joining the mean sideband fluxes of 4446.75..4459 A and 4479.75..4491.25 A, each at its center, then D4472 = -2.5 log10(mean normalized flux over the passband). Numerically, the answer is -0.058 mag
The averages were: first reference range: 6.24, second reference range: 6.91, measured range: 7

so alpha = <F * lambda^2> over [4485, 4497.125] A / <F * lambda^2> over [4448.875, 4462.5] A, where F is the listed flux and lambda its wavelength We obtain 1.2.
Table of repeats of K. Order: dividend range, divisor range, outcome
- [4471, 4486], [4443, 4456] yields 1.07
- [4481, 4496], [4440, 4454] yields 1.03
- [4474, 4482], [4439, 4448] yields 1.04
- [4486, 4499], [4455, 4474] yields 1.10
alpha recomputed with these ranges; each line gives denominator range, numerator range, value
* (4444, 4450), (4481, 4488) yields 1.02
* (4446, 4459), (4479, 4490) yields 1.11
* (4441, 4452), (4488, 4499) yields 1.04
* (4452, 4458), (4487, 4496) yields 1.20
